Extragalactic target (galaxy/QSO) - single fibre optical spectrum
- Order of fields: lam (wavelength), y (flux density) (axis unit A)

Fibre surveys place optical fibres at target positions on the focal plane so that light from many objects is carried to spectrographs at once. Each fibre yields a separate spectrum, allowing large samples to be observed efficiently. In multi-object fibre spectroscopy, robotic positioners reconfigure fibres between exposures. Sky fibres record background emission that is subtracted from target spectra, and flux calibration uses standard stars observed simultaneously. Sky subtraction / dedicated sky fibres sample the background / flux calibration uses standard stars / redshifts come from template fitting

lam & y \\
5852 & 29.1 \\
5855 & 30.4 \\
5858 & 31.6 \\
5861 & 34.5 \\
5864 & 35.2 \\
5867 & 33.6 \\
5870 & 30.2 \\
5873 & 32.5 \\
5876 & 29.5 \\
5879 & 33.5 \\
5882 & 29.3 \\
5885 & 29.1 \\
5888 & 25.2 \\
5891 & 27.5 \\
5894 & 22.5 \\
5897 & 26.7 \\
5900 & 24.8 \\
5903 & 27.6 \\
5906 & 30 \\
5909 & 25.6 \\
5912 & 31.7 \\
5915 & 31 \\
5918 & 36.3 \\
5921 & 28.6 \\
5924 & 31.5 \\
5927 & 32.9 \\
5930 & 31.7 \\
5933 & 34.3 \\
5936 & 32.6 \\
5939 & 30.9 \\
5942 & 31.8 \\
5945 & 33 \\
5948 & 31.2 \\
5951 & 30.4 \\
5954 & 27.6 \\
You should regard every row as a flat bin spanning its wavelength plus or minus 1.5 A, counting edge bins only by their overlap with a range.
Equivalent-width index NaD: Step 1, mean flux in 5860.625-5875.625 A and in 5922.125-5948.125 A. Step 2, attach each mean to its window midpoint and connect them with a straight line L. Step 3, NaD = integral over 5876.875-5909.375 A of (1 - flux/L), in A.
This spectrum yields 5.0 A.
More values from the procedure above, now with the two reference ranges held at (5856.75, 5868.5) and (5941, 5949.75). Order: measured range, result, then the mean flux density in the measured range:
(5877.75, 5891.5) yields 1.80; 28.9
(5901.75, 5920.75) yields 1.40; 30.3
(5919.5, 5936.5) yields 0.23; 31.9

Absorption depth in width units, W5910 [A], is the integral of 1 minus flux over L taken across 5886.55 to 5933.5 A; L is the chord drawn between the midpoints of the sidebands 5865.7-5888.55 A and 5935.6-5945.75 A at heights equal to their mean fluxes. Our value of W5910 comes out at 3.2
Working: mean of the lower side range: 30.5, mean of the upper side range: 31.9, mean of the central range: 29.1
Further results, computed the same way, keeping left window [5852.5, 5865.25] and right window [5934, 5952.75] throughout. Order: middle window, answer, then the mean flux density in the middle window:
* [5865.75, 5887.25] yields 1.0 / 30.9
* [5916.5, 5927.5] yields -0.1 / 32.3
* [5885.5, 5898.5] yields 2.6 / 25.8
